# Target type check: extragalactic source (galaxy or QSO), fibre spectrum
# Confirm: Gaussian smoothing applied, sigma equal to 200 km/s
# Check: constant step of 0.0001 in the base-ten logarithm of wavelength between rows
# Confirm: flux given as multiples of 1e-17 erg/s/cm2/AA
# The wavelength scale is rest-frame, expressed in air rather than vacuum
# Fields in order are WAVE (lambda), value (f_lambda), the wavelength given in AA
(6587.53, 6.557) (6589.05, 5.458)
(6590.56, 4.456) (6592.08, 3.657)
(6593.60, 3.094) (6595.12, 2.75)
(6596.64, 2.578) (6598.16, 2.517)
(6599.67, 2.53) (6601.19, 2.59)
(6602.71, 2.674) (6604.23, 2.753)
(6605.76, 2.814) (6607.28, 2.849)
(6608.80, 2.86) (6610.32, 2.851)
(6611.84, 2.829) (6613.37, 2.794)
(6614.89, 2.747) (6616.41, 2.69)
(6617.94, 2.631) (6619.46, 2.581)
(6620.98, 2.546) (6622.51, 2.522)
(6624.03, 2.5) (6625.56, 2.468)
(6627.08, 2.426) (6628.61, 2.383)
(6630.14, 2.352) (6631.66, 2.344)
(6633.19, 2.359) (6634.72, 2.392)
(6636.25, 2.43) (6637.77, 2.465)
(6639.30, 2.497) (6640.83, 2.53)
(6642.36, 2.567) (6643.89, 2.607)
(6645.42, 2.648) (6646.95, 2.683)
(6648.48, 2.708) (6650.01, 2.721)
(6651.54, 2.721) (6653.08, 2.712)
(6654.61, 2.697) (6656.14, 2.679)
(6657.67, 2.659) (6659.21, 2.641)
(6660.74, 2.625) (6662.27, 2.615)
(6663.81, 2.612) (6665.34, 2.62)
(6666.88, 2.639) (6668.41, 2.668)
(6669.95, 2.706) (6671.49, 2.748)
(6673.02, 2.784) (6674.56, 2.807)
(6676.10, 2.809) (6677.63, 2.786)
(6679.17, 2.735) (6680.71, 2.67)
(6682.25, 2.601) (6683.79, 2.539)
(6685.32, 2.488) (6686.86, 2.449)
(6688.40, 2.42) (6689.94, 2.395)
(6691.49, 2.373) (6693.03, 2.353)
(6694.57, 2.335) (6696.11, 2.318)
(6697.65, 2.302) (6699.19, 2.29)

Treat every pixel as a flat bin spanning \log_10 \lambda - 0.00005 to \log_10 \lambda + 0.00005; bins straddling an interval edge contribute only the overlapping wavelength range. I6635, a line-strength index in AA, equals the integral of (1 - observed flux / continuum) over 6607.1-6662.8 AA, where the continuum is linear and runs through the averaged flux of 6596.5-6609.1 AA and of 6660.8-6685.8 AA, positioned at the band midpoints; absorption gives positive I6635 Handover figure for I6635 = 1.7 AA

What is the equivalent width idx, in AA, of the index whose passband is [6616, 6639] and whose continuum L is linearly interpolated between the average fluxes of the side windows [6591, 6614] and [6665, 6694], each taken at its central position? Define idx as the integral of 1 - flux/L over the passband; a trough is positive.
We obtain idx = 2.4 AA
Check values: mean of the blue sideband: 2.83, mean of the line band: 2.47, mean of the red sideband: 2.61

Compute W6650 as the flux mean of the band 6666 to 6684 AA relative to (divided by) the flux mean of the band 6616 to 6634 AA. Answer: 1.09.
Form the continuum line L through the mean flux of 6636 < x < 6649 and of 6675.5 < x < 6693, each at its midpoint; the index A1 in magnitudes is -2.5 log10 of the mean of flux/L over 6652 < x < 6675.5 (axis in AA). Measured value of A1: -0.048 mag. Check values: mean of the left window 2.57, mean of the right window 2.56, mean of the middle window 2.68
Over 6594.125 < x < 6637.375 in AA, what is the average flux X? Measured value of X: 2.6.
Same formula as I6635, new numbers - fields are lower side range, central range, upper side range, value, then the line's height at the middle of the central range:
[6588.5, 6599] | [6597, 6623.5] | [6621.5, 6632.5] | 2.17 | 2.95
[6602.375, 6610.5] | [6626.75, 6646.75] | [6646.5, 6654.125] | 1.96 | 2.74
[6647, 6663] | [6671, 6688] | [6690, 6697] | -1.36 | 2.47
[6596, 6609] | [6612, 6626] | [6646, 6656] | 0.34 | 2.69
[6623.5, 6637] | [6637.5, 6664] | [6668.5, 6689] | -1.32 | 2.51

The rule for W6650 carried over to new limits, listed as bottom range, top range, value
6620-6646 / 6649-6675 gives 1.09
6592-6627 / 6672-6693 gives 0.96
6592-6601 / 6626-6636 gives 0.86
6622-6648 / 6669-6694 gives 1.05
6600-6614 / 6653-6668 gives 0.96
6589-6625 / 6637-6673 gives 0.92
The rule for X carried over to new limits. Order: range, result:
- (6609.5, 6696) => 2.59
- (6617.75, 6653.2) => 2.53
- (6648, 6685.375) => 2.68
